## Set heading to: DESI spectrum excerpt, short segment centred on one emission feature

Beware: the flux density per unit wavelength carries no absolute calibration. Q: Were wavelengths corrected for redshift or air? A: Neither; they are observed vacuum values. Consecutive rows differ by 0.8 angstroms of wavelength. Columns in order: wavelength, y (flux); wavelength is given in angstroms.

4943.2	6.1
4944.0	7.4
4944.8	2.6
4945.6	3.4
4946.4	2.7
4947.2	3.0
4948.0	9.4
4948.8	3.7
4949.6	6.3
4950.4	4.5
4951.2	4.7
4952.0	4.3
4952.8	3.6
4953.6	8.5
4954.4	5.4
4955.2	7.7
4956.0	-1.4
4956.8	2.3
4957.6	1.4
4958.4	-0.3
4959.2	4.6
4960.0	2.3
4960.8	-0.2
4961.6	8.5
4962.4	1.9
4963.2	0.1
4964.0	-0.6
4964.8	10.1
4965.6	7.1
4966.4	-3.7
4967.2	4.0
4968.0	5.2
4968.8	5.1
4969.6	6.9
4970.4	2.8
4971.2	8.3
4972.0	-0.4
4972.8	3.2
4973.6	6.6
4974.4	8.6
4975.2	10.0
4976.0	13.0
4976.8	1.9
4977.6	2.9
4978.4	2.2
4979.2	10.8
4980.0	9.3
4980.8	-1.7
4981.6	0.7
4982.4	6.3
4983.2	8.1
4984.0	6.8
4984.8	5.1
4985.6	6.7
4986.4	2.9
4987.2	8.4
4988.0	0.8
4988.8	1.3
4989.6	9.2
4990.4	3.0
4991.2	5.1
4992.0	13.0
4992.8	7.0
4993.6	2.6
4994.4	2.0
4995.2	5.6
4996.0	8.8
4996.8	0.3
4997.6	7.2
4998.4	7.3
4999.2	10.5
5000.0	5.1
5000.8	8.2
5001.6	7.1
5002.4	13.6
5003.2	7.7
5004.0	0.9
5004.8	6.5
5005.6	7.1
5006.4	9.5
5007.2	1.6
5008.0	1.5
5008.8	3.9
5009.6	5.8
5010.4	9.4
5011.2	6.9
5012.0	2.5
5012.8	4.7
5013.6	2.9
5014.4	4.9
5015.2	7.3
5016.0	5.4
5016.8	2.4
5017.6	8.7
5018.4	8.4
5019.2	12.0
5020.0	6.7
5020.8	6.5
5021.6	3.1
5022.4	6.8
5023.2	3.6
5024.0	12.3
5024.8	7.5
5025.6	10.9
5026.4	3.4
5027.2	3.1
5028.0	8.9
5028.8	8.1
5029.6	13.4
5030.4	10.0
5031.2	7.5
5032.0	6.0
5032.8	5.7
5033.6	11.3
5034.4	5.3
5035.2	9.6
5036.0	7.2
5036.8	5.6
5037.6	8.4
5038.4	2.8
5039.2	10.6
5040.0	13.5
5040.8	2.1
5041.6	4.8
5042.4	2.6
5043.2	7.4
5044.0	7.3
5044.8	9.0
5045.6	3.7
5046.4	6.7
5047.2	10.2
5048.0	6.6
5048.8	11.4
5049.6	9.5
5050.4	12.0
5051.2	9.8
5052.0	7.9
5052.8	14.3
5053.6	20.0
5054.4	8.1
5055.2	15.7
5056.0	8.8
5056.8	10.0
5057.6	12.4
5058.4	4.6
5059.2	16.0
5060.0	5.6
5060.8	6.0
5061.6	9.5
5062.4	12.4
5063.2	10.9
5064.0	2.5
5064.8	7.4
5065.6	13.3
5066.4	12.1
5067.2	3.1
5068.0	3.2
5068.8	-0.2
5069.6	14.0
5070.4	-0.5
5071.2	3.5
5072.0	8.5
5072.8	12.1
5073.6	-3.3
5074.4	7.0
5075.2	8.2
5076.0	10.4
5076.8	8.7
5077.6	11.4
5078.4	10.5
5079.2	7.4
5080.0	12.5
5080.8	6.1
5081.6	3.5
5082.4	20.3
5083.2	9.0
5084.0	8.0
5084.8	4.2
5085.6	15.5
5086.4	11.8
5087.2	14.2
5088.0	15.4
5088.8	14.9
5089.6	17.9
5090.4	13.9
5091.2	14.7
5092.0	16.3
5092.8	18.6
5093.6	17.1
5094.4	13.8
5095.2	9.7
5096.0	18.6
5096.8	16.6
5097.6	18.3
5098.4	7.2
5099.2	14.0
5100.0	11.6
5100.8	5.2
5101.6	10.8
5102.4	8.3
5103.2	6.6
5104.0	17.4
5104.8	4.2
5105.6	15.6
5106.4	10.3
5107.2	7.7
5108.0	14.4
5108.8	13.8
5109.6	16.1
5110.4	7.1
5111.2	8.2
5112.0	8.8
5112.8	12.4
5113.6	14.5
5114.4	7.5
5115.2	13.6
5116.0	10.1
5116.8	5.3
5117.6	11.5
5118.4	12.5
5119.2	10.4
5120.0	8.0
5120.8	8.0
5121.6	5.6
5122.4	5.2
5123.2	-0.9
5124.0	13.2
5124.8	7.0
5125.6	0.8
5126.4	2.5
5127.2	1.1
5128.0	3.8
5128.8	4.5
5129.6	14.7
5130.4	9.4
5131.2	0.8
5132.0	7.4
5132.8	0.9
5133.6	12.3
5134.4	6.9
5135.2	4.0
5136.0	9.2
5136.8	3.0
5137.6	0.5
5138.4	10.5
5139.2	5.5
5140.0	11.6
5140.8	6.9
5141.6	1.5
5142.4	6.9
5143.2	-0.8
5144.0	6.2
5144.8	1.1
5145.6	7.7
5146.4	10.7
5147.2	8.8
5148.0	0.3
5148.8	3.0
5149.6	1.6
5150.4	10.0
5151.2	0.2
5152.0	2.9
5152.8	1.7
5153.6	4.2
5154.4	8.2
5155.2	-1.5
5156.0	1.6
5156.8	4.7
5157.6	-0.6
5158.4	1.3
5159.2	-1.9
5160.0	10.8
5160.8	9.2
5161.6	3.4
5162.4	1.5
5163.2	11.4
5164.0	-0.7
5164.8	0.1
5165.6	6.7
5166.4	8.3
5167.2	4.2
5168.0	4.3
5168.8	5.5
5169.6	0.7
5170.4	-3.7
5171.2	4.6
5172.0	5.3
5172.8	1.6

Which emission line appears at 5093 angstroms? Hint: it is C III]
